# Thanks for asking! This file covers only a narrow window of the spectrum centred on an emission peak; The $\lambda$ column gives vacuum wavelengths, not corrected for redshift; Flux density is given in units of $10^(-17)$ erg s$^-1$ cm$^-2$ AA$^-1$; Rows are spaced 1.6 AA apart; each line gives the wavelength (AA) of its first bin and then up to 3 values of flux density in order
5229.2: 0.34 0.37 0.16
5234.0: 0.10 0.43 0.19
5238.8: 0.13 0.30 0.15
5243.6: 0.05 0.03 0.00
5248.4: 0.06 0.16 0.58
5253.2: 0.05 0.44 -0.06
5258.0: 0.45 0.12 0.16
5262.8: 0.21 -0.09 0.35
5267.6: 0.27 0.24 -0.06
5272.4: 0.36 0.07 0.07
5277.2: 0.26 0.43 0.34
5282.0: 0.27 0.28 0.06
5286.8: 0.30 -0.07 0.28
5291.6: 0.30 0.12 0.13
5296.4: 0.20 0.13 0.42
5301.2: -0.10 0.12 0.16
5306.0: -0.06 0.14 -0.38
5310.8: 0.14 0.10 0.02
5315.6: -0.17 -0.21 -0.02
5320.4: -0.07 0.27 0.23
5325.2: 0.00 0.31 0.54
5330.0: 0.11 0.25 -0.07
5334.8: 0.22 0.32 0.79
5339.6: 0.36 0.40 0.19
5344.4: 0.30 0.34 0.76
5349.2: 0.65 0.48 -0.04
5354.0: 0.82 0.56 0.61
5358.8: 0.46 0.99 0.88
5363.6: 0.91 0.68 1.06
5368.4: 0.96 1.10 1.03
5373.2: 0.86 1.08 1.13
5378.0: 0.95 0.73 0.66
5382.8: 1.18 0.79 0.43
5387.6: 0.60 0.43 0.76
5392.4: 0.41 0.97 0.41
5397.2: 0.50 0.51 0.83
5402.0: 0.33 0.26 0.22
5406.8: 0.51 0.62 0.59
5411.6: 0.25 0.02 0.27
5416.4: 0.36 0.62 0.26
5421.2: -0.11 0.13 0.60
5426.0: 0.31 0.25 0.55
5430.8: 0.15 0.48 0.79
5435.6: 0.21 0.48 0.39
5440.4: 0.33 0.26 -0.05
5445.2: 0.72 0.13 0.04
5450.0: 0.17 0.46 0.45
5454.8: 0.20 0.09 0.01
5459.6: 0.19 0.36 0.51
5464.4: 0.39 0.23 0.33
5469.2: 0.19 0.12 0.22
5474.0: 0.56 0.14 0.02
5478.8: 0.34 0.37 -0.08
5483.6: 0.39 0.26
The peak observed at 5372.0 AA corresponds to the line Mg II 2798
